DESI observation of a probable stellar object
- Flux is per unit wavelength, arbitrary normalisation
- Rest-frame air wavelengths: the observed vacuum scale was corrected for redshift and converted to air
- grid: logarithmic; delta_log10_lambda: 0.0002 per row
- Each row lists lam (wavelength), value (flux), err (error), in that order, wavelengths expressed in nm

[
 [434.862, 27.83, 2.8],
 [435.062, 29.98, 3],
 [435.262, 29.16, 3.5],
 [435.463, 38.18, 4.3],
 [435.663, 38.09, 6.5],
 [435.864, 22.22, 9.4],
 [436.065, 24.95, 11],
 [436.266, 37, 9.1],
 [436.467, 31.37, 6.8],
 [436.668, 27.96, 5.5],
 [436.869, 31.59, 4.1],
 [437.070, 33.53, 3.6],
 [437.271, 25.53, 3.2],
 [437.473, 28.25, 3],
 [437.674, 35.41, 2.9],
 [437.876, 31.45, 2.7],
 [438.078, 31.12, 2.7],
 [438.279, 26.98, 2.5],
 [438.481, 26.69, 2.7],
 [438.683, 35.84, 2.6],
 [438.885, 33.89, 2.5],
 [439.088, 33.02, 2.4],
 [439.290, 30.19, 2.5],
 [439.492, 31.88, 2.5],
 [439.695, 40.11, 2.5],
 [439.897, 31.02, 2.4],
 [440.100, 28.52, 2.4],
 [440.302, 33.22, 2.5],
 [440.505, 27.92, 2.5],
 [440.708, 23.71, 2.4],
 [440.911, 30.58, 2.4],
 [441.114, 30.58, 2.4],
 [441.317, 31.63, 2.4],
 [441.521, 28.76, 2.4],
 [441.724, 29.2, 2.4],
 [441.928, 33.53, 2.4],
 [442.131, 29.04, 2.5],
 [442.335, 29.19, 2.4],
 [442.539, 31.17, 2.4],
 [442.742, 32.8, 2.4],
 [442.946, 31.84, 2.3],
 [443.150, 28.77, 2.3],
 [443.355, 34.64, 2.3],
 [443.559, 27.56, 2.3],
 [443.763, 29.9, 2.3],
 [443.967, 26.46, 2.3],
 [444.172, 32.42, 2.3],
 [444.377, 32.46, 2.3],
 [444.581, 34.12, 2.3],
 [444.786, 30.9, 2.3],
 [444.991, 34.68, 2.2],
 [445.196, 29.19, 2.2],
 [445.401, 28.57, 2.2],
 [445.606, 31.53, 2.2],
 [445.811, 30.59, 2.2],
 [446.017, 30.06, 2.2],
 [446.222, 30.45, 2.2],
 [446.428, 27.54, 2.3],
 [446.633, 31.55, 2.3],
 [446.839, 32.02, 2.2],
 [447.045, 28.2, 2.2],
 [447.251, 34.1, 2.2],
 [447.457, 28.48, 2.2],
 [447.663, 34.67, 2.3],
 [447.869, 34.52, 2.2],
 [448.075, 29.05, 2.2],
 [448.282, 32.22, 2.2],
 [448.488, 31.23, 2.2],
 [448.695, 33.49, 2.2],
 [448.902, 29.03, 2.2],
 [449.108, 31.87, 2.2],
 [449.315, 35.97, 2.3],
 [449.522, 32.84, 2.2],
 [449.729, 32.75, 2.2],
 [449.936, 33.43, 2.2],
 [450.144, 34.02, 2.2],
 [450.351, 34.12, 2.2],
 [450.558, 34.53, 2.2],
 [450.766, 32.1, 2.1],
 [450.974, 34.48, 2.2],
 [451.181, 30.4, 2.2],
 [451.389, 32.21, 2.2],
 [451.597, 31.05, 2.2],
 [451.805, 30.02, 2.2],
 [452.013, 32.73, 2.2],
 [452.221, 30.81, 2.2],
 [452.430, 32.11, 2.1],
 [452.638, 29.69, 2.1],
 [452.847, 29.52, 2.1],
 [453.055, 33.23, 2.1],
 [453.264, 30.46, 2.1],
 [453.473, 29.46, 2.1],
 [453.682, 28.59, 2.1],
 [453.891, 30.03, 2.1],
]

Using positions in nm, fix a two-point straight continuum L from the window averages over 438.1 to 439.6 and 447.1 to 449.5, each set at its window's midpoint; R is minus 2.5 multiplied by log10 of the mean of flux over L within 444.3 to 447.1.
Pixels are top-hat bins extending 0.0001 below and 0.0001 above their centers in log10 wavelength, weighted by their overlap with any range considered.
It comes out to 0.04 mag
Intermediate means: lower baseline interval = 31.2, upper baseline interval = 32.2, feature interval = 30.9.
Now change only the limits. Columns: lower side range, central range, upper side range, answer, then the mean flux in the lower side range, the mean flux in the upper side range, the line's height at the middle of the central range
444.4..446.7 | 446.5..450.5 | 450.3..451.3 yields -0.01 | 30.9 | 33.1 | 32.1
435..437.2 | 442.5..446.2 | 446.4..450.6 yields 0.03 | 31.2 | 32.2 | 31.9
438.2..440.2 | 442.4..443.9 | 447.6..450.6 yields 0.05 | 31.9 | 32.9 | 32.3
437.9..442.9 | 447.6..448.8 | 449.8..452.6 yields -0.02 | 30.9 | 32.4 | 32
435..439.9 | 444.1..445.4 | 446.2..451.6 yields 0.00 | 31.4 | 32.1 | 31.9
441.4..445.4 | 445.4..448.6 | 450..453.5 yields 0.01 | 30.8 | 31.9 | 31.3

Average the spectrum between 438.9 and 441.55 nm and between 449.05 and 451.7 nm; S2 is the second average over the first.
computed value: 1.1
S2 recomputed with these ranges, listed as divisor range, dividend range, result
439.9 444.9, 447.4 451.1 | 1.08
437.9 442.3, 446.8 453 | 1.04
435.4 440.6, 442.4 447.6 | 0.98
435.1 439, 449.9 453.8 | 1.02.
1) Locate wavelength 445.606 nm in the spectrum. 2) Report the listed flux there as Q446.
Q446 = 31.53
